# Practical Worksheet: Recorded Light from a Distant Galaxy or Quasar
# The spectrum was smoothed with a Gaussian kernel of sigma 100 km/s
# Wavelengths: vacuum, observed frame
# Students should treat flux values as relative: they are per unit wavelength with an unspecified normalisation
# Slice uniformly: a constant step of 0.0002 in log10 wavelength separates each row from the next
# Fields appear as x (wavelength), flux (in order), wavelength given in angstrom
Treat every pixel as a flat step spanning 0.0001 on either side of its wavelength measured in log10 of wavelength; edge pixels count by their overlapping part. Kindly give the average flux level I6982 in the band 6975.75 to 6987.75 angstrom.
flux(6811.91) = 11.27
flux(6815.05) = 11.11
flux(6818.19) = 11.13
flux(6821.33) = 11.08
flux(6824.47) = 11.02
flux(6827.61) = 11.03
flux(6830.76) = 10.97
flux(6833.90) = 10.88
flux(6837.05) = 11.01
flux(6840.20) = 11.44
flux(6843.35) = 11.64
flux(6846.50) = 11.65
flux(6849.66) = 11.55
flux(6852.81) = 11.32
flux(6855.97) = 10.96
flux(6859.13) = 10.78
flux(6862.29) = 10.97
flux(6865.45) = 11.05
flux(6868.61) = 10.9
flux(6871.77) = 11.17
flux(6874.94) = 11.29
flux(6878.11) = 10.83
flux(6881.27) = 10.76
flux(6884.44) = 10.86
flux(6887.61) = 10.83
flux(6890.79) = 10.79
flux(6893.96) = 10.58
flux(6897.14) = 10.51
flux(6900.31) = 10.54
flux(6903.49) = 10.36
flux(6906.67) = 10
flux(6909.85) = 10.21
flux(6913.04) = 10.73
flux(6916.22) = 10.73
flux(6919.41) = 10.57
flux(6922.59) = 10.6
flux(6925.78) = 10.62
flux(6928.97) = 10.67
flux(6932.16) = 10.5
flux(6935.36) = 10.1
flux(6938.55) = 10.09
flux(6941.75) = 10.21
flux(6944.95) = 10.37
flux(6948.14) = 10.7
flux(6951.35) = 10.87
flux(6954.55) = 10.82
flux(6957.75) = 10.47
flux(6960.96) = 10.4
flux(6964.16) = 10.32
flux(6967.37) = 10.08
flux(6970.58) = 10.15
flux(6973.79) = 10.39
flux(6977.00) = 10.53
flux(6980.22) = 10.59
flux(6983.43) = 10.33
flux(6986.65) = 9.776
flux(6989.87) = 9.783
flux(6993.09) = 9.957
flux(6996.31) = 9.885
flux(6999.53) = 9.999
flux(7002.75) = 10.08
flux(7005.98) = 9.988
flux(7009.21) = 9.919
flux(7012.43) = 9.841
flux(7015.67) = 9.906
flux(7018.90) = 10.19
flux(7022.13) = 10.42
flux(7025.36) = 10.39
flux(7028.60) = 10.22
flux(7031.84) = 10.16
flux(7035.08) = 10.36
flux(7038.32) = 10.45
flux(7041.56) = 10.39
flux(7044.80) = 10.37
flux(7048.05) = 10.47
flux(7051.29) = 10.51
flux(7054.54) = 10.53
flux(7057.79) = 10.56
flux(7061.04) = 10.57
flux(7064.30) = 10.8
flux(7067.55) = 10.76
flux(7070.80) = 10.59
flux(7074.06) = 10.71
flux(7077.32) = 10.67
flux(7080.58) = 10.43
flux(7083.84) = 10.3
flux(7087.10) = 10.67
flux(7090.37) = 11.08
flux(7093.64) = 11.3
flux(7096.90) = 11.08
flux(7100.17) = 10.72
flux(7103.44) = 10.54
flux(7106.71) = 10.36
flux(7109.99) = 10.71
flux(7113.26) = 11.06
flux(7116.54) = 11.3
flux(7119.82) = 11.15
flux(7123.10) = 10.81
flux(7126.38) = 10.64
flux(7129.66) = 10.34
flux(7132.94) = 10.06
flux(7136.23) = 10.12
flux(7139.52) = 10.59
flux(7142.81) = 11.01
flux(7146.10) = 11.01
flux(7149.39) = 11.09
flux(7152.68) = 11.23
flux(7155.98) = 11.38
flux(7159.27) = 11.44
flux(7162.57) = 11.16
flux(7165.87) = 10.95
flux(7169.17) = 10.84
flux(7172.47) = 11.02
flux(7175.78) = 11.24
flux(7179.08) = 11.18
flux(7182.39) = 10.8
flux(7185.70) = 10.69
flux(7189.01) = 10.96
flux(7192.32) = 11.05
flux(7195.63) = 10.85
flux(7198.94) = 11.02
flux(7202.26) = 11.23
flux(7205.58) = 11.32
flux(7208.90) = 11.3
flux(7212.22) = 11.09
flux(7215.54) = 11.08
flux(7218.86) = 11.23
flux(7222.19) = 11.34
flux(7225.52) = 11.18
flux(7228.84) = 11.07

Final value 10.3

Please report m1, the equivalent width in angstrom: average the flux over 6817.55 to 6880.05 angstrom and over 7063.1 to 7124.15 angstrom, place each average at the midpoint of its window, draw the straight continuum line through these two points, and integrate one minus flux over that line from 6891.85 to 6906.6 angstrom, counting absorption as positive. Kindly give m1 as 0.81 angstrom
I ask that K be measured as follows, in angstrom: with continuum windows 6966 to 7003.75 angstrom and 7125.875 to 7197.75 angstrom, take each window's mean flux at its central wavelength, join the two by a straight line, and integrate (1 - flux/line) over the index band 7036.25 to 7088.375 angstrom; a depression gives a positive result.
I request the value -0.4 angstrom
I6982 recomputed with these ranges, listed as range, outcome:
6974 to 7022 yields 10.1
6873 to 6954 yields 10.6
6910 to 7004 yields 10.4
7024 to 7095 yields 10.6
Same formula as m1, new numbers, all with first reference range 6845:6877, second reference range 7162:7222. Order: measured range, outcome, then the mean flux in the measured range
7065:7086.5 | 1.0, 10.6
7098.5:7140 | 1.6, 10.6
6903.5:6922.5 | 1.2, 10.5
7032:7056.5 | 1.5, 10.4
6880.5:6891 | 0.3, 10.8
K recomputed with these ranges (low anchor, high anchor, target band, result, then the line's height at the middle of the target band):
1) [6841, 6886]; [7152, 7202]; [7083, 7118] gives 0.7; 11.1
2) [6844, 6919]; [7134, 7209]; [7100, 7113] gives 0.4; 11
